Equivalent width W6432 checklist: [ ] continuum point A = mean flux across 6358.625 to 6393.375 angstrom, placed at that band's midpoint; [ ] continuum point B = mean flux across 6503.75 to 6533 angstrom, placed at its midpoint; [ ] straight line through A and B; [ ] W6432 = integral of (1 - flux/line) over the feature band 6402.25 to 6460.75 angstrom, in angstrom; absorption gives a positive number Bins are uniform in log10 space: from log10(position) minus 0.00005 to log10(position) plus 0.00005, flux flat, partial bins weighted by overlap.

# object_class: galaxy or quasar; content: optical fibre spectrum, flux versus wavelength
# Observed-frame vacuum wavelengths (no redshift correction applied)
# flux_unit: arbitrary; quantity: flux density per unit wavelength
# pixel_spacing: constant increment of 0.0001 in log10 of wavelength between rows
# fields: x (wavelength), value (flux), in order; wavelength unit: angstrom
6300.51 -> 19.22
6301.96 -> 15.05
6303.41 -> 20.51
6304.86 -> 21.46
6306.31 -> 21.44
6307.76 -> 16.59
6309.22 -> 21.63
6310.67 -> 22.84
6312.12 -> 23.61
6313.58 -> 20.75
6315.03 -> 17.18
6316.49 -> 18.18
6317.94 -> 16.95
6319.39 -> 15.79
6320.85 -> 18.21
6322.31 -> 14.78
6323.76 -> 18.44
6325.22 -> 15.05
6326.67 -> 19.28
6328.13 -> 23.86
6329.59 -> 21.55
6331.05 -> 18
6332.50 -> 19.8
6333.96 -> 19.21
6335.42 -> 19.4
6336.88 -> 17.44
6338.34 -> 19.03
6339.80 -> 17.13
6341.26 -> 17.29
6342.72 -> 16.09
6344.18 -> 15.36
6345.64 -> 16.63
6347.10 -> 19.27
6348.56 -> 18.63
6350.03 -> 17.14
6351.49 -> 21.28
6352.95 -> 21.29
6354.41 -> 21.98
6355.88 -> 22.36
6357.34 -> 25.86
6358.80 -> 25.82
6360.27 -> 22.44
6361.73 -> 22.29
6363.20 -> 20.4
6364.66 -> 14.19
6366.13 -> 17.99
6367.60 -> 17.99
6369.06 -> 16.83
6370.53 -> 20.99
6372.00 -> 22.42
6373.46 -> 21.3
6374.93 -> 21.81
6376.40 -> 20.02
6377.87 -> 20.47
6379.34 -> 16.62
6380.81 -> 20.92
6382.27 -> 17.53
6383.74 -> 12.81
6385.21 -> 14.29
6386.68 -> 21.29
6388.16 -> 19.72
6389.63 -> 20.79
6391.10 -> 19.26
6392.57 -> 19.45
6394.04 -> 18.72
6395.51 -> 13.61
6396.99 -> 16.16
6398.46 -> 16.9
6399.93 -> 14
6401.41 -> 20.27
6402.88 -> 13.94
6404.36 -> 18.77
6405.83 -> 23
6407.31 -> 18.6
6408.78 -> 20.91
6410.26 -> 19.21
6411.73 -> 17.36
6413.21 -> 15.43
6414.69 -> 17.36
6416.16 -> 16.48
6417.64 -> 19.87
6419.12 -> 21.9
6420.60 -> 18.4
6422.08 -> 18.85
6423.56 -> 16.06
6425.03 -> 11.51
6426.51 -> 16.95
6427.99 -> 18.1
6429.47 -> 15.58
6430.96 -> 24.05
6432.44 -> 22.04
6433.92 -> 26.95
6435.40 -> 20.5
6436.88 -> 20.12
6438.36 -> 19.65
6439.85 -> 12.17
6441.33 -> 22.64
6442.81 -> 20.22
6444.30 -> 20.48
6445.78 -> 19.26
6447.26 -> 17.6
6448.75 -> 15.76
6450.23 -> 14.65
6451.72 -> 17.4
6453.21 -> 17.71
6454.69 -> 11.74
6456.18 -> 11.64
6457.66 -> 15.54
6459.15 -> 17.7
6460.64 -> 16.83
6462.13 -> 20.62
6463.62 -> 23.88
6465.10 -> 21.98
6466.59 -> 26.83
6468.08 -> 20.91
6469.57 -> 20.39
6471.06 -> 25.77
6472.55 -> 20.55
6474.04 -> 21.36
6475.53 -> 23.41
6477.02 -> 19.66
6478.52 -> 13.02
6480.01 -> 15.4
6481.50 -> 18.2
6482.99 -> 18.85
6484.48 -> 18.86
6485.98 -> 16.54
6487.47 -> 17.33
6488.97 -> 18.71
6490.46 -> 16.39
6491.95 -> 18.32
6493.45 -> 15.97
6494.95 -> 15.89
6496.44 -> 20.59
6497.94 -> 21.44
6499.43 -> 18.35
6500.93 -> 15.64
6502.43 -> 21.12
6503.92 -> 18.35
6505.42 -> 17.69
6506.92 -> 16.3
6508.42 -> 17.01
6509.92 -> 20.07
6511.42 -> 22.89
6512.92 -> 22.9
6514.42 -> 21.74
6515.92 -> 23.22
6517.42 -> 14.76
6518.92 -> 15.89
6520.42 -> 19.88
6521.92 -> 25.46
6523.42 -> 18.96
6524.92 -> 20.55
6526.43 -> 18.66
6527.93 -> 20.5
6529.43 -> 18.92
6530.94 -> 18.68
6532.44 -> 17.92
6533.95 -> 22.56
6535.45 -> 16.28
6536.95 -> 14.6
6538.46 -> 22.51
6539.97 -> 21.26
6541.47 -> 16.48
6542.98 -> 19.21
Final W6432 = 4.1 angstrom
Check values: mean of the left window 19.4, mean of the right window 19.5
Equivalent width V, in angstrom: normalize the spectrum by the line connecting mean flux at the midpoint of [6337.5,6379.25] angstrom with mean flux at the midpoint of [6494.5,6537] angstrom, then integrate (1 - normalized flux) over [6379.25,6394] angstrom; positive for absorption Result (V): 1.0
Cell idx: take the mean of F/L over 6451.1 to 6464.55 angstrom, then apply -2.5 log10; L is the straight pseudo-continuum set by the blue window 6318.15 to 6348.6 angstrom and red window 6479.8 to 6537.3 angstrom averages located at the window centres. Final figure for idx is 0.09 mag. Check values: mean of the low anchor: 18.1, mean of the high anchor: 18.8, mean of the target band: 17.1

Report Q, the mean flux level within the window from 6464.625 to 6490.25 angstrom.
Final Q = 19.8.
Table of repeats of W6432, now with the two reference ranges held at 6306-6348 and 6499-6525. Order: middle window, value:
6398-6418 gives 1.1 angstrom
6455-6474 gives -0.8 angstrom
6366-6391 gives -0.3 angstrom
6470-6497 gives 1.0 angstrom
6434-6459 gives 2.1 angstrom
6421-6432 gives 0.9 angstrom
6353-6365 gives -2.2 angstrom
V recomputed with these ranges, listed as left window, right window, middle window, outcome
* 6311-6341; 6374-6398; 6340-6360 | -1.5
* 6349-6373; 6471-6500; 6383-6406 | 2.9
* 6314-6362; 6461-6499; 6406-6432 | 1.6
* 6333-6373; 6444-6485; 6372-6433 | 2.7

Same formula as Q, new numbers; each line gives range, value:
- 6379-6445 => 18.4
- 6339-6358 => 19.2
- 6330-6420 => 18.9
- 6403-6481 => 18.9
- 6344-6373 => 20.2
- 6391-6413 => 17.9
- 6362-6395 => 18.9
